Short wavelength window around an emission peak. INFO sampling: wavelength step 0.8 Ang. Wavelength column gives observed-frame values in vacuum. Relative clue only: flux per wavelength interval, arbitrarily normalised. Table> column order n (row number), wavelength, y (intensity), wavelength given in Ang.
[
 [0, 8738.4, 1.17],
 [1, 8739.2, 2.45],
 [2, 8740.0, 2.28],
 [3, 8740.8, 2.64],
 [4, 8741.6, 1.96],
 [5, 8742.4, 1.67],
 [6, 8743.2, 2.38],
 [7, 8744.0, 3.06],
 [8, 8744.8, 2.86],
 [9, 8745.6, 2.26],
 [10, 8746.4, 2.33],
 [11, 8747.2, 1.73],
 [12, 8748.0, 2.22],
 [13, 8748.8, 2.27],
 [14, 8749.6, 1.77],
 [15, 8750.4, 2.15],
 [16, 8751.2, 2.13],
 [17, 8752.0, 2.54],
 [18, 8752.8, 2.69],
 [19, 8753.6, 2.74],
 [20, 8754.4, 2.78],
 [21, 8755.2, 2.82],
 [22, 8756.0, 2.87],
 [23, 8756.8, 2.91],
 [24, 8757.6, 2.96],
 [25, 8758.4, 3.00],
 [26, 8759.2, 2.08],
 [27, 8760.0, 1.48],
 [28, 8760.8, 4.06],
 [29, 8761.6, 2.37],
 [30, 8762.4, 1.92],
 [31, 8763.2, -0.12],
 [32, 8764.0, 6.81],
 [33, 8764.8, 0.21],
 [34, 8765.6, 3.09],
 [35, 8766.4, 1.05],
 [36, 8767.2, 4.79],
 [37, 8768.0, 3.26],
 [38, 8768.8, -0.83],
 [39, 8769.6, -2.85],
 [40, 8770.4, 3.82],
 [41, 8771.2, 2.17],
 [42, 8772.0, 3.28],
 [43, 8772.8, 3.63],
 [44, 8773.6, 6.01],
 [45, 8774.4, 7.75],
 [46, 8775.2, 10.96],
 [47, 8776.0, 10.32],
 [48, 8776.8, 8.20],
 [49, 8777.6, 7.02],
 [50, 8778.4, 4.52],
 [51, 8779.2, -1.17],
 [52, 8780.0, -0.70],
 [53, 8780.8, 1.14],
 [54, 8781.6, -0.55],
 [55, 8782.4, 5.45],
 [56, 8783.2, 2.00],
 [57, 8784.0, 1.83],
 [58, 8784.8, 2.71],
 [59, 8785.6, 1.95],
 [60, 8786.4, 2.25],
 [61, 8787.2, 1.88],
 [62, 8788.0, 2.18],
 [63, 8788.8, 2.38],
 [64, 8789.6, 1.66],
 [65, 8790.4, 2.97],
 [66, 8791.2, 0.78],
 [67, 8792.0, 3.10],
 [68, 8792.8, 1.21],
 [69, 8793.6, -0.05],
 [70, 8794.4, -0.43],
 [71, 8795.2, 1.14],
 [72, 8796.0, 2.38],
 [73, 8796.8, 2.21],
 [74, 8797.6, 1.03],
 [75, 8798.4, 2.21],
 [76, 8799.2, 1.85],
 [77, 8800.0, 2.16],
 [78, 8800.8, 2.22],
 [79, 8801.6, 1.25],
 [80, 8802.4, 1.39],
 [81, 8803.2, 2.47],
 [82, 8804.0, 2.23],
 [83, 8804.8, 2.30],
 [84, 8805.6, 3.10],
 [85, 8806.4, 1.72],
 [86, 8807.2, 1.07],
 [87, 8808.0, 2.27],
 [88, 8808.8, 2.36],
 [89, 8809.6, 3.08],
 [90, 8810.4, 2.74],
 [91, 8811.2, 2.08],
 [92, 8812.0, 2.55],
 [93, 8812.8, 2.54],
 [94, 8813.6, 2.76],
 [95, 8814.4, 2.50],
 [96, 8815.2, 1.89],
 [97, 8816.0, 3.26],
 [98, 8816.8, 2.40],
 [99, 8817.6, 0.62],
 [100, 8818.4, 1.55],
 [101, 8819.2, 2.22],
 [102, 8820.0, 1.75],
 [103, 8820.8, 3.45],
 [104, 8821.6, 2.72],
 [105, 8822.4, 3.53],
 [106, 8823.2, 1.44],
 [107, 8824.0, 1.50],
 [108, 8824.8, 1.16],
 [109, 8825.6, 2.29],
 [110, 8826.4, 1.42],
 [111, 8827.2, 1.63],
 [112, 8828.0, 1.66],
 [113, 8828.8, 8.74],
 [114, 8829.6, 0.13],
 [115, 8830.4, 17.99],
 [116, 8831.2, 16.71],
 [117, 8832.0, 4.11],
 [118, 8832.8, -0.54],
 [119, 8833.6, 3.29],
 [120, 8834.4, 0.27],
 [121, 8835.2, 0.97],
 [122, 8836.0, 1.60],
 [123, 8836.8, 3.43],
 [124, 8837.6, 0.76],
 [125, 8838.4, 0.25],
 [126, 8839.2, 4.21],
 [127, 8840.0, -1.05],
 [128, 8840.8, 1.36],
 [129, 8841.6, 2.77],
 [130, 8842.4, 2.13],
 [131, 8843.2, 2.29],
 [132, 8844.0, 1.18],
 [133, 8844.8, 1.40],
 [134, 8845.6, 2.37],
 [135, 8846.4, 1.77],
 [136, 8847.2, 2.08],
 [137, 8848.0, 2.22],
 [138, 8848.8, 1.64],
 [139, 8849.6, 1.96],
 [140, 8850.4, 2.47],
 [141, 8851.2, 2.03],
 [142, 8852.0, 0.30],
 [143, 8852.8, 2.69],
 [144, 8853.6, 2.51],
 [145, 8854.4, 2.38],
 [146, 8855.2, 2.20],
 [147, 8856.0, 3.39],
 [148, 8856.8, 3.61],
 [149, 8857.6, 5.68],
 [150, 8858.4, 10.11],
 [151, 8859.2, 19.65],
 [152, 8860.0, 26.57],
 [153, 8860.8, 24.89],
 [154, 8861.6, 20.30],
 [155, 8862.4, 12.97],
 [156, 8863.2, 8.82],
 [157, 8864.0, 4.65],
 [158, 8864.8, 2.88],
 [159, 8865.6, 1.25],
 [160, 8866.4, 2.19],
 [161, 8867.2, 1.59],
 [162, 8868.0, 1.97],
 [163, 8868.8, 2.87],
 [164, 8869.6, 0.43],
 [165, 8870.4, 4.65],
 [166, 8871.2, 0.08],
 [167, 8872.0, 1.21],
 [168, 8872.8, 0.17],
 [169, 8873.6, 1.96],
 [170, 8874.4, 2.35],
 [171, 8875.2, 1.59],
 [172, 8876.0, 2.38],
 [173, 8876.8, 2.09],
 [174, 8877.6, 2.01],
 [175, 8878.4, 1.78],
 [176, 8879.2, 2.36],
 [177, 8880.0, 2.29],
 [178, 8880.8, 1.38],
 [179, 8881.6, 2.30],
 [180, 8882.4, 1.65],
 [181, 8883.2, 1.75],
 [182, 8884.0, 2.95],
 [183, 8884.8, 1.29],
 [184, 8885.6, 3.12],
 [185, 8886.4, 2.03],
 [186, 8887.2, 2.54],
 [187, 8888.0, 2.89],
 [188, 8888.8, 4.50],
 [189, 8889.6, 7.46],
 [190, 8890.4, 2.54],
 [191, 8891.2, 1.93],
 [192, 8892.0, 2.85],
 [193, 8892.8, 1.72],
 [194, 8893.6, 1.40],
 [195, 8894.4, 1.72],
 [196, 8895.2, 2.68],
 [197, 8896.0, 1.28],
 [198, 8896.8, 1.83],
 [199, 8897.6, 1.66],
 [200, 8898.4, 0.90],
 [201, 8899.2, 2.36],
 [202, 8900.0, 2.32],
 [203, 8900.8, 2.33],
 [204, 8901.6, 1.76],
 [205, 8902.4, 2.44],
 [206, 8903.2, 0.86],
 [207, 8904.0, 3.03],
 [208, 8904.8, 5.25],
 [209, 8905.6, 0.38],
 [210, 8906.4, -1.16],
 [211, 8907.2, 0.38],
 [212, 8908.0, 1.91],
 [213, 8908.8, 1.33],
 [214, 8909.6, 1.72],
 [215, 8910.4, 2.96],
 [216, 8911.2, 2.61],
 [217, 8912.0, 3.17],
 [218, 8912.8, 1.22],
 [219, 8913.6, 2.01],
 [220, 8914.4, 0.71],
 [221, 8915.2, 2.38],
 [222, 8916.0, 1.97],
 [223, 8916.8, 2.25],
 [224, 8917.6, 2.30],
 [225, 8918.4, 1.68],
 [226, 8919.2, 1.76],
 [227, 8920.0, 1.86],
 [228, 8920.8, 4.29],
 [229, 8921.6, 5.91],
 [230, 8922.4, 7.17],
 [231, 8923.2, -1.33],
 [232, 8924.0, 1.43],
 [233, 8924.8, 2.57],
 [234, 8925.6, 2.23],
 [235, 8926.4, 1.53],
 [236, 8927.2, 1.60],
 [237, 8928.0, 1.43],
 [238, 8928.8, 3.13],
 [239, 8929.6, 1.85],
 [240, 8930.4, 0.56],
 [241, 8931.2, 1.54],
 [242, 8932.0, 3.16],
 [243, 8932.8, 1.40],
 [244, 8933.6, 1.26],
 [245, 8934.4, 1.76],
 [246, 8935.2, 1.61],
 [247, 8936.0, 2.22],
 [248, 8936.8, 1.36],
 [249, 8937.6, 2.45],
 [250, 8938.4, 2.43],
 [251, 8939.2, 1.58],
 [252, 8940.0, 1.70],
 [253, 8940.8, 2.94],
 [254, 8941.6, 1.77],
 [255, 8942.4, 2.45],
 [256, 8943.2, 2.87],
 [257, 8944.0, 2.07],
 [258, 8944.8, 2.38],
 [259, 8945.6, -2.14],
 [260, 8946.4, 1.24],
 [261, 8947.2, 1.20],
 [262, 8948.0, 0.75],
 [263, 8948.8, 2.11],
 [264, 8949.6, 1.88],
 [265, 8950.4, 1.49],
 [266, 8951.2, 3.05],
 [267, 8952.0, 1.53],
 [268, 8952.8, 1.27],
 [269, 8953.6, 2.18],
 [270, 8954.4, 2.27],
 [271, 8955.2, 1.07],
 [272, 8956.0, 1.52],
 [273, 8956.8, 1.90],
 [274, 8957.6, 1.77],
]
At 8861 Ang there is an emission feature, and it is [O III]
